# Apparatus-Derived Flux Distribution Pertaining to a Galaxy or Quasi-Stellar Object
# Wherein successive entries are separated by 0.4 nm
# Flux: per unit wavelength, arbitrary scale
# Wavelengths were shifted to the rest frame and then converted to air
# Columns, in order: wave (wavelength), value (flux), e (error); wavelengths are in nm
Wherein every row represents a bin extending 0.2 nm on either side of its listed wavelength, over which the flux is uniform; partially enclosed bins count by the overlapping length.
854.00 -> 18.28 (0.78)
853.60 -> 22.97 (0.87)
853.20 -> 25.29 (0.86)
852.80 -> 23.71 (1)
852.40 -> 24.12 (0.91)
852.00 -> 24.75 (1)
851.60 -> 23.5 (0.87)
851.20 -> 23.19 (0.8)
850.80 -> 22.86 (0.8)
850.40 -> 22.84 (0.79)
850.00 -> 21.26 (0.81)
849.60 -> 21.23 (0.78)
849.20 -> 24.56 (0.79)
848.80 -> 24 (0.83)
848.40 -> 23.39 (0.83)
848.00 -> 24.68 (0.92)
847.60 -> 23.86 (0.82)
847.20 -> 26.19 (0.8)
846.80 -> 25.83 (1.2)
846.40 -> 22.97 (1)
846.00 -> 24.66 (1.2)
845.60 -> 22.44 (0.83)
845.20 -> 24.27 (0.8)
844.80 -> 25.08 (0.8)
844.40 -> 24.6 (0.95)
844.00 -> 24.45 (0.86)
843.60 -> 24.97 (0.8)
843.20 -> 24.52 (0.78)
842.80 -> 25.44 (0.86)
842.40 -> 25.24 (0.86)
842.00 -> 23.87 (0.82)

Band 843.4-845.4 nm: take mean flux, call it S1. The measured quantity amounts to 24.7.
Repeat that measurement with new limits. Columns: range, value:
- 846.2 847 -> 24.4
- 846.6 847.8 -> 25.3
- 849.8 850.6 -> 22.1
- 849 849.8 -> 22.9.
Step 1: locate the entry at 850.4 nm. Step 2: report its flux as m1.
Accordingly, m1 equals 22.84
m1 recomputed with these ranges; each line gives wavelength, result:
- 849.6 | 21.23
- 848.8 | 24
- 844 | 24.45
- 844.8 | 25.08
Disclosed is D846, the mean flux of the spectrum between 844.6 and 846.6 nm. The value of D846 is 23.9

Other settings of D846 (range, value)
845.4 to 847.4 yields 24.4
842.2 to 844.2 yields 24.9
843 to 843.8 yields 24.7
